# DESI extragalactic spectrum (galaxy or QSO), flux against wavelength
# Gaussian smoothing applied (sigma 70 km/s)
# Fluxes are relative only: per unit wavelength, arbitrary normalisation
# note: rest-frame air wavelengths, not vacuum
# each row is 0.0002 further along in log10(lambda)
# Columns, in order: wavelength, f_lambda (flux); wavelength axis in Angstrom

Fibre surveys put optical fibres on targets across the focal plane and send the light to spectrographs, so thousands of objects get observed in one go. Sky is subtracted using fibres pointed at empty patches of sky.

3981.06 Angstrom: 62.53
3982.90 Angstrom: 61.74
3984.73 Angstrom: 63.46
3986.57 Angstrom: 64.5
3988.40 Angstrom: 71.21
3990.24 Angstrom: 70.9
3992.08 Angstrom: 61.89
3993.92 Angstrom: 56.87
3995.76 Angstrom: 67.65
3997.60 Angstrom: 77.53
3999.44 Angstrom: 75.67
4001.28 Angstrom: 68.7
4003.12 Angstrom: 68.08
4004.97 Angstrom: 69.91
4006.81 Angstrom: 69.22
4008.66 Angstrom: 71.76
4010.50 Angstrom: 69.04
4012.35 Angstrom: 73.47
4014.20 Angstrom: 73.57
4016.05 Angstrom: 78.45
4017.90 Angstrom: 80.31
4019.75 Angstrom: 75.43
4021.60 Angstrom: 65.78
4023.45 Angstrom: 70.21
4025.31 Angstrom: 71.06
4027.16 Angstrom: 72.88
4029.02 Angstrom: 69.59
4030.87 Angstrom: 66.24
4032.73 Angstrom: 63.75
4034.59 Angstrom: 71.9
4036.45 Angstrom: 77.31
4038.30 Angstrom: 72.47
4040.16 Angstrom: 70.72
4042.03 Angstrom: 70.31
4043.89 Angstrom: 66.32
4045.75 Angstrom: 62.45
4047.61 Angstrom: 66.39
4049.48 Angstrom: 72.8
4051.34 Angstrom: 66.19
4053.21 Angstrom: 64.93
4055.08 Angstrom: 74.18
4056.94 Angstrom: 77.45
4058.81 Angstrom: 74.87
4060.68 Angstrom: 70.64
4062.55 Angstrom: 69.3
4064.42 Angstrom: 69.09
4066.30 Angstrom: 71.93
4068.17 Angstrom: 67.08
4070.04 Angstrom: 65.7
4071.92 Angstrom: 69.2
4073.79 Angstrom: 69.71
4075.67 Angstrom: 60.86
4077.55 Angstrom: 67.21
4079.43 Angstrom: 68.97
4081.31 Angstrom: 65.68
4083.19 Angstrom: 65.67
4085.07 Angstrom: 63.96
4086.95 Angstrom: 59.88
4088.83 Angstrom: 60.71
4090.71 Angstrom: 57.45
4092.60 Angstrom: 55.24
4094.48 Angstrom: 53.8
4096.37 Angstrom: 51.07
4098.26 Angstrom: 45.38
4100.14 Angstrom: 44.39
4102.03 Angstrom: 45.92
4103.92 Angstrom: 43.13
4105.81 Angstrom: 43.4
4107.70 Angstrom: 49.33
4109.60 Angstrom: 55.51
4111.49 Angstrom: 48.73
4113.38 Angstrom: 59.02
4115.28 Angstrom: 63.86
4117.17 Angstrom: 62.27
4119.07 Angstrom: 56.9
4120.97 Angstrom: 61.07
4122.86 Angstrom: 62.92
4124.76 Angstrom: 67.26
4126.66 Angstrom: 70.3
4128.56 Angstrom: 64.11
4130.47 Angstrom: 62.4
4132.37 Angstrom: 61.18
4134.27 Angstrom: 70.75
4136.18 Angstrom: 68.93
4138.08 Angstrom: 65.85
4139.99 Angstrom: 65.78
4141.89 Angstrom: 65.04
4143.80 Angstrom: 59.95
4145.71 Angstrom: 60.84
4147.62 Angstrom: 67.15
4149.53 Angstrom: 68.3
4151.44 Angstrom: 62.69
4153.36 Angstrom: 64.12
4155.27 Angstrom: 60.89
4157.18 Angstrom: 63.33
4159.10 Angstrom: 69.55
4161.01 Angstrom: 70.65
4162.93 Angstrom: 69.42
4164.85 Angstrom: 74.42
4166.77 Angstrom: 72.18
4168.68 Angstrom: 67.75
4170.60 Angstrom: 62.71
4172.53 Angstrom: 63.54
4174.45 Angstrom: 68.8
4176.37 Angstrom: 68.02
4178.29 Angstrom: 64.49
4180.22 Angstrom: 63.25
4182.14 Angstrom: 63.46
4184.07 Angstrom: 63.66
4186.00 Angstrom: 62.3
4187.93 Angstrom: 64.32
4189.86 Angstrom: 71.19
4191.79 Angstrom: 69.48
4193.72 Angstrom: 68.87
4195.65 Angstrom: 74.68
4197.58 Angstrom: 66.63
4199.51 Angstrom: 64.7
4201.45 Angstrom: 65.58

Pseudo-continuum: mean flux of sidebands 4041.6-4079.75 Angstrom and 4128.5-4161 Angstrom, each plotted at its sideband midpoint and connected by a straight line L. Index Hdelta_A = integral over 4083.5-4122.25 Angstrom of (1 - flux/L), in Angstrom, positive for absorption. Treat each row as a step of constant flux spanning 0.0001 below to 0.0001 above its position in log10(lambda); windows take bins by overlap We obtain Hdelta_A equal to 7.3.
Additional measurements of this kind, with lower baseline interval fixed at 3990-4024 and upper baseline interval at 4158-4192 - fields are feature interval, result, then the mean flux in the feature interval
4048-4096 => 2.13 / 66.3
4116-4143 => 1.38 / 64.6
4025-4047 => 0.20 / 69.5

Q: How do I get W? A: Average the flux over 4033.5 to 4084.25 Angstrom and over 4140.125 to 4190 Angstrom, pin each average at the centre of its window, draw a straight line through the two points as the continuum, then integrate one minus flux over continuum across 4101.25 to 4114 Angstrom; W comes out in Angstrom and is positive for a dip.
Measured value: 3.5 Angstrom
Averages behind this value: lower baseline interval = 69.2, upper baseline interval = 65.8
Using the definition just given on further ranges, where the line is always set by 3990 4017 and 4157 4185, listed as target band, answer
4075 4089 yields 0.9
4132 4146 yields 0.5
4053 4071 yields -0.4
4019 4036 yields 0.0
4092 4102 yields 2.8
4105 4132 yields 3.5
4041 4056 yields 0.3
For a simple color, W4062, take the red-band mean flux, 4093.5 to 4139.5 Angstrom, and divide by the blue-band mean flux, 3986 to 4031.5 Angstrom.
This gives 0.82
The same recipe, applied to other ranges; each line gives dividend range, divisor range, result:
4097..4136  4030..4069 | 0.82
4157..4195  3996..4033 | 0.94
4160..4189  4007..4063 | 0.94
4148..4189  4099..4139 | 1.13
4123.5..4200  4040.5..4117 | 1.07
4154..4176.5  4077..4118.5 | 1.21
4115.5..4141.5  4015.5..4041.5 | 0.90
